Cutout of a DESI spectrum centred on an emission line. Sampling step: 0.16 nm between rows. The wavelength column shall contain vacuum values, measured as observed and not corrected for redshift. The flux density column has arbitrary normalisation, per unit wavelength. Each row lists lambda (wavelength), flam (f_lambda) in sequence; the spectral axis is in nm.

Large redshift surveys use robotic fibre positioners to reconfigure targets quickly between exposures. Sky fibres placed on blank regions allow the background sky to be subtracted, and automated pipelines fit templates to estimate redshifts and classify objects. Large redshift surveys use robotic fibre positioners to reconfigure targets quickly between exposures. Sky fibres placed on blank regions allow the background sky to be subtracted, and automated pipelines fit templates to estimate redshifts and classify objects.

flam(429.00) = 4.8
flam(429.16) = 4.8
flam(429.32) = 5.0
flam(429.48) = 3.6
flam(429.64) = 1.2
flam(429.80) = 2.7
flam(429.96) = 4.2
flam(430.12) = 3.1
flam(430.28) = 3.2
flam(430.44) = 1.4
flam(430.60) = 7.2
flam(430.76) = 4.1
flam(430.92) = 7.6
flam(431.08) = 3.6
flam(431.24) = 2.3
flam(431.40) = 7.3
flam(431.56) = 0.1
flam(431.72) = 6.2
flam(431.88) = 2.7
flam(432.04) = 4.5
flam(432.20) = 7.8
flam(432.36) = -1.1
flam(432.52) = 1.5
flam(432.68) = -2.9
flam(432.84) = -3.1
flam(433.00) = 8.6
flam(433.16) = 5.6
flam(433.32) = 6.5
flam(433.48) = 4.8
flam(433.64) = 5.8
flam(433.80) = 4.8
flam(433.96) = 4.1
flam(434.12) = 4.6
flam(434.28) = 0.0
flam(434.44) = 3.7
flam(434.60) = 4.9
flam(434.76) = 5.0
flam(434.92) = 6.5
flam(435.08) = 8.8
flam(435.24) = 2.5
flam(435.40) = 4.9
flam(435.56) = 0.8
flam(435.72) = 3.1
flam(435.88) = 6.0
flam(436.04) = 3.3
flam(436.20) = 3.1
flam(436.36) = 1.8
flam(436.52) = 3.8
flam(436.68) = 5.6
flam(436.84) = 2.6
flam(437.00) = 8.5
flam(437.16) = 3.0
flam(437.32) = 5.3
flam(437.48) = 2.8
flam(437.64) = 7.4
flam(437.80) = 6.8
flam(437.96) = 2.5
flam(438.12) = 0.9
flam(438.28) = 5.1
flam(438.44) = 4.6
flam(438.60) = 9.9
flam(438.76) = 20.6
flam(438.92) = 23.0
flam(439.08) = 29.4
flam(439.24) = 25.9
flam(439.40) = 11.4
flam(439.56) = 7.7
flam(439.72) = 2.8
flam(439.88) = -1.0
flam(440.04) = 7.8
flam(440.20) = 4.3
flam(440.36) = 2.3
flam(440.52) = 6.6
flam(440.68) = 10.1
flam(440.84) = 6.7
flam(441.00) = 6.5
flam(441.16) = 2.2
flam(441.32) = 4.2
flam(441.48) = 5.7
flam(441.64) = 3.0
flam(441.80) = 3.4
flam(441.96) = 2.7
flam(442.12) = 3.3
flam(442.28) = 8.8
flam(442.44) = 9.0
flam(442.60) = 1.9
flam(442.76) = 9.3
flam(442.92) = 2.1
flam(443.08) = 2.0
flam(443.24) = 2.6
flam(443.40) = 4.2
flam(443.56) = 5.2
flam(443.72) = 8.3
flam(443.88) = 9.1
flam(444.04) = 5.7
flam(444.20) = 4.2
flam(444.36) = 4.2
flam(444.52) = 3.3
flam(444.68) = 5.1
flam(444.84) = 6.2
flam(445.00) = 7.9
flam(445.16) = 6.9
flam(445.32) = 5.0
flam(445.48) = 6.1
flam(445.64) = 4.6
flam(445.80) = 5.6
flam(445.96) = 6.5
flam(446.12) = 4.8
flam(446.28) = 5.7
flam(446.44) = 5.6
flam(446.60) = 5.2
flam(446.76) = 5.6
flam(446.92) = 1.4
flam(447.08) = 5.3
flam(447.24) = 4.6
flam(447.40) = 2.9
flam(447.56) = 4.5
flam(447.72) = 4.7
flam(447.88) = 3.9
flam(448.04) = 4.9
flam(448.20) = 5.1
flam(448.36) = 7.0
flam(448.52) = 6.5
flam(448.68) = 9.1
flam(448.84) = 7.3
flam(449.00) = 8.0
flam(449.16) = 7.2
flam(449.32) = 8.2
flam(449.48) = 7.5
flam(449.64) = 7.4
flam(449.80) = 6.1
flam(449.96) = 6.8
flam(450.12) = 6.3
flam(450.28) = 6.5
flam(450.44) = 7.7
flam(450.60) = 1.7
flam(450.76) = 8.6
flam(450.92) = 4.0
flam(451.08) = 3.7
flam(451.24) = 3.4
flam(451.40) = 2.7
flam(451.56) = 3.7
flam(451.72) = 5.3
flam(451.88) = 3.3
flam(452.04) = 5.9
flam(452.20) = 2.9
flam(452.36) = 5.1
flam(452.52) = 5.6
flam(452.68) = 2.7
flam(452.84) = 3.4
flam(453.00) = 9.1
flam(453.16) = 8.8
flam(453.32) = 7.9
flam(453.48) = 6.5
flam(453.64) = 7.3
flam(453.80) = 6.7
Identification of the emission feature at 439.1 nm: [O II] 3727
